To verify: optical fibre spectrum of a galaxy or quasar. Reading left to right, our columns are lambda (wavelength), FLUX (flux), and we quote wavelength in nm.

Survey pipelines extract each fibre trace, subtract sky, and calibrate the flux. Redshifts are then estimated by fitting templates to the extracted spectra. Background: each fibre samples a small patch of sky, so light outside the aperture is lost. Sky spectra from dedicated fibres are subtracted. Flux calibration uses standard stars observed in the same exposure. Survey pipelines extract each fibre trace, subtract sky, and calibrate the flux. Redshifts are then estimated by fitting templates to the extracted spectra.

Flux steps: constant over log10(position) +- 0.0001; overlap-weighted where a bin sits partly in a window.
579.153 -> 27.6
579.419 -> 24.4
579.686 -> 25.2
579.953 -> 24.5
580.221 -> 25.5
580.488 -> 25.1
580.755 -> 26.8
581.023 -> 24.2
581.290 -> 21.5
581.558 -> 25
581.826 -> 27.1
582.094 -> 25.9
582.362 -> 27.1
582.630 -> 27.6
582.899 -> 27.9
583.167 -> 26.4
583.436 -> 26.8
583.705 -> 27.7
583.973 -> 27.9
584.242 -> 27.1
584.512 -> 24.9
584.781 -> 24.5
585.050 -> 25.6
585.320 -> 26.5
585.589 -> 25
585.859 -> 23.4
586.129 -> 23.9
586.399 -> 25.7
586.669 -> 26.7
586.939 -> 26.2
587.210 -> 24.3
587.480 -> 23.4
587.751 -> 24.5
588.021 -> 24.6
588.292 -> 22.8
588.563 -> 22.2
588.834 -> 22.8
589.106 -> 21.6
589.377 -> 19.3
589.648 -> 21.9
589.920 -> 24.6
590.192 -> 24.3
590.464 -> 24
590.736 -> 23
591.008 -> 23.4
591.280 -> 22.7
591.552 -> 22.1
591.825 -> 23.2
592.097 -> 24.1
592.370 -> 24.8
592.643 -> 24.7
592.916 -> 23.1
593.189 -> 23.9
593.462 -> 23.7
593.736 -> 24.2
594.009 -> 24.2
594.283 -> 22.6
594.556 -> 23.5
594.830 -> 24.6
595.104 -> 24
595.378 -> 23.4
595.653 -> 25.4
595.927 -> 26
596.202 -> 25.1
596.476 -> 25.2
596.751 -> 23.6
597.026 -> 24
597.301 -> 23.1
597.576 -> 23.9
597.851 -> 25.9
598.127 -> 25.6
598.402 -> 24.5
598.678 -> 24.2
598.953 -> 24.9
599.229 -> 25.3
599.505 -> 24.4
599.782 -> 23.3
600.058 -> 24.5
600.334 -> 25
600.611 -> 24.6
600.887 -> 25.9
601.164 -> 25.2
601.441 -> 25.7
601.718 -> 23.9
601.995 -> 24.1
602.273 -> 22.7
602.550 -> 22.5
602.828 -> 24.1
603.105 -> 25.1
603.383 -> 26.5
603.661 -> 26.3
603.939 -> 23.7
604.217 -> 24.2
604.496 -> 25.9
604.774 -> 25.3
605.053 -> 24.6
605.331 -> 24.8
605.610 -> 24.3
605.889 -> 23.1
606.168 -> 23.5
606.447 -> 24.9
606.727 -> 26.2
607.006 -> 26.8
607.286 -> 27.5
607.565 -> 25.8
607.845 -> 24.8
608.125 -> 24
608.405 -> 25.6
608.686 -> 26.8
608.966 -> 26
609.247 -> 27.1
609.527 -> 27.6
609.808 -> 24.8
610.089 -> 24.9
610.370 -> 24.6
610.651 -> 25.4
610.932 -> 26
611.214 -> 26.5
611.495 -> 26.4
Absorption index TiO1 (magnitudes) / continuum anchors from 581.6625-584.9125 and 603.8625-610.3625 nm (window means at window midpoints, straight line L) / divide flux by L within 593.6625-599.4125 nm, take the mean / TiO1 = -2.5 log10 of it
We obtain 0.06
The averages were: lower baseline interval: 26.7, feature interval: 24.4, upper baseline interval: 25.3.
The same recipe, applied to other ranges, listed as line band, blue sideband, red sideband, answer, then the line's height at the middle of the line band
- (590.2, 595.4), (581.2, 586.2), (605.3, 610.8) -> 0.09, 25.8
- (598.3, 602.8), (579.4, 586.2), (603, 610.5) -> 0.05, 25.5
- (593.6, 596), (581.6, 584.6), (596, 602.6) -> 0.04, 25.2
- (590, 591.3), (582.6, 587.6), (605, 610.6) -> 0.09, 25.7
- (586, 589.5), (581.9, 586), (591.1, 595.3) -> 0.07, 25.2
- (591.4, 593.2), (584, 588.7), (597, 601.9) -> 0.05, 24.8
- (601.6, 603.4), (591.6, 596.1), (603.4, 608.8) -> 0.04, 24.9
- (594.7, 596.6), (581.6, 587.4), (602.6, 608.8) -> 0.03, 25.6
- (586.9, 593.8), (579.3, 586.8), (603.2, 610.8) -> 0.10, 25.6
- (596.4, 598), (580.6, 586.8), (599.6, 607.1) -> 0.04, 25.1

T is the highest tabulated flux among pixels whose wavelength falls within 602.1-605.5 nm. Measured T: 26.5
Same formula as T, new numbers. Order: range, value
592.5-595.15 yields 24.7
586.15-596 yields 26.7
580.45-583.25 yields 27.9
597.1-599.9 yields 25.9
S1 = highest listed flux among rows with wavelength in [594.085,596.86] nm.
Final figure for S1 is 26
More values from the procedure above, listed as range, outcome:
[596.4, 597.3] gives 25.2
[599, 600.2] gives 25.3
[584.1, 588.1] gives 27.1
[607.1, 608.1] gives 27.5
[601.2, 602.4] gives 25.7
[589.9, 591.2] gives 24.6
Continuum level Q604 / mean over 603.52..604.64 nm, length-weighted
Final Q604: 25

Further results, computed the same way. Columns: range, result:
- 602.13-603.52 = 24.2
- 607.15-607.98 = 26.1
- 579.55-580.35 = 25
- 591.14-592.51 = 23.4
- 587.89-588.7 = 23.2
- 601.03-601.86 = 24.9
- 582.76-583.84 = 27.2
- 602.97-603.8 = 26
